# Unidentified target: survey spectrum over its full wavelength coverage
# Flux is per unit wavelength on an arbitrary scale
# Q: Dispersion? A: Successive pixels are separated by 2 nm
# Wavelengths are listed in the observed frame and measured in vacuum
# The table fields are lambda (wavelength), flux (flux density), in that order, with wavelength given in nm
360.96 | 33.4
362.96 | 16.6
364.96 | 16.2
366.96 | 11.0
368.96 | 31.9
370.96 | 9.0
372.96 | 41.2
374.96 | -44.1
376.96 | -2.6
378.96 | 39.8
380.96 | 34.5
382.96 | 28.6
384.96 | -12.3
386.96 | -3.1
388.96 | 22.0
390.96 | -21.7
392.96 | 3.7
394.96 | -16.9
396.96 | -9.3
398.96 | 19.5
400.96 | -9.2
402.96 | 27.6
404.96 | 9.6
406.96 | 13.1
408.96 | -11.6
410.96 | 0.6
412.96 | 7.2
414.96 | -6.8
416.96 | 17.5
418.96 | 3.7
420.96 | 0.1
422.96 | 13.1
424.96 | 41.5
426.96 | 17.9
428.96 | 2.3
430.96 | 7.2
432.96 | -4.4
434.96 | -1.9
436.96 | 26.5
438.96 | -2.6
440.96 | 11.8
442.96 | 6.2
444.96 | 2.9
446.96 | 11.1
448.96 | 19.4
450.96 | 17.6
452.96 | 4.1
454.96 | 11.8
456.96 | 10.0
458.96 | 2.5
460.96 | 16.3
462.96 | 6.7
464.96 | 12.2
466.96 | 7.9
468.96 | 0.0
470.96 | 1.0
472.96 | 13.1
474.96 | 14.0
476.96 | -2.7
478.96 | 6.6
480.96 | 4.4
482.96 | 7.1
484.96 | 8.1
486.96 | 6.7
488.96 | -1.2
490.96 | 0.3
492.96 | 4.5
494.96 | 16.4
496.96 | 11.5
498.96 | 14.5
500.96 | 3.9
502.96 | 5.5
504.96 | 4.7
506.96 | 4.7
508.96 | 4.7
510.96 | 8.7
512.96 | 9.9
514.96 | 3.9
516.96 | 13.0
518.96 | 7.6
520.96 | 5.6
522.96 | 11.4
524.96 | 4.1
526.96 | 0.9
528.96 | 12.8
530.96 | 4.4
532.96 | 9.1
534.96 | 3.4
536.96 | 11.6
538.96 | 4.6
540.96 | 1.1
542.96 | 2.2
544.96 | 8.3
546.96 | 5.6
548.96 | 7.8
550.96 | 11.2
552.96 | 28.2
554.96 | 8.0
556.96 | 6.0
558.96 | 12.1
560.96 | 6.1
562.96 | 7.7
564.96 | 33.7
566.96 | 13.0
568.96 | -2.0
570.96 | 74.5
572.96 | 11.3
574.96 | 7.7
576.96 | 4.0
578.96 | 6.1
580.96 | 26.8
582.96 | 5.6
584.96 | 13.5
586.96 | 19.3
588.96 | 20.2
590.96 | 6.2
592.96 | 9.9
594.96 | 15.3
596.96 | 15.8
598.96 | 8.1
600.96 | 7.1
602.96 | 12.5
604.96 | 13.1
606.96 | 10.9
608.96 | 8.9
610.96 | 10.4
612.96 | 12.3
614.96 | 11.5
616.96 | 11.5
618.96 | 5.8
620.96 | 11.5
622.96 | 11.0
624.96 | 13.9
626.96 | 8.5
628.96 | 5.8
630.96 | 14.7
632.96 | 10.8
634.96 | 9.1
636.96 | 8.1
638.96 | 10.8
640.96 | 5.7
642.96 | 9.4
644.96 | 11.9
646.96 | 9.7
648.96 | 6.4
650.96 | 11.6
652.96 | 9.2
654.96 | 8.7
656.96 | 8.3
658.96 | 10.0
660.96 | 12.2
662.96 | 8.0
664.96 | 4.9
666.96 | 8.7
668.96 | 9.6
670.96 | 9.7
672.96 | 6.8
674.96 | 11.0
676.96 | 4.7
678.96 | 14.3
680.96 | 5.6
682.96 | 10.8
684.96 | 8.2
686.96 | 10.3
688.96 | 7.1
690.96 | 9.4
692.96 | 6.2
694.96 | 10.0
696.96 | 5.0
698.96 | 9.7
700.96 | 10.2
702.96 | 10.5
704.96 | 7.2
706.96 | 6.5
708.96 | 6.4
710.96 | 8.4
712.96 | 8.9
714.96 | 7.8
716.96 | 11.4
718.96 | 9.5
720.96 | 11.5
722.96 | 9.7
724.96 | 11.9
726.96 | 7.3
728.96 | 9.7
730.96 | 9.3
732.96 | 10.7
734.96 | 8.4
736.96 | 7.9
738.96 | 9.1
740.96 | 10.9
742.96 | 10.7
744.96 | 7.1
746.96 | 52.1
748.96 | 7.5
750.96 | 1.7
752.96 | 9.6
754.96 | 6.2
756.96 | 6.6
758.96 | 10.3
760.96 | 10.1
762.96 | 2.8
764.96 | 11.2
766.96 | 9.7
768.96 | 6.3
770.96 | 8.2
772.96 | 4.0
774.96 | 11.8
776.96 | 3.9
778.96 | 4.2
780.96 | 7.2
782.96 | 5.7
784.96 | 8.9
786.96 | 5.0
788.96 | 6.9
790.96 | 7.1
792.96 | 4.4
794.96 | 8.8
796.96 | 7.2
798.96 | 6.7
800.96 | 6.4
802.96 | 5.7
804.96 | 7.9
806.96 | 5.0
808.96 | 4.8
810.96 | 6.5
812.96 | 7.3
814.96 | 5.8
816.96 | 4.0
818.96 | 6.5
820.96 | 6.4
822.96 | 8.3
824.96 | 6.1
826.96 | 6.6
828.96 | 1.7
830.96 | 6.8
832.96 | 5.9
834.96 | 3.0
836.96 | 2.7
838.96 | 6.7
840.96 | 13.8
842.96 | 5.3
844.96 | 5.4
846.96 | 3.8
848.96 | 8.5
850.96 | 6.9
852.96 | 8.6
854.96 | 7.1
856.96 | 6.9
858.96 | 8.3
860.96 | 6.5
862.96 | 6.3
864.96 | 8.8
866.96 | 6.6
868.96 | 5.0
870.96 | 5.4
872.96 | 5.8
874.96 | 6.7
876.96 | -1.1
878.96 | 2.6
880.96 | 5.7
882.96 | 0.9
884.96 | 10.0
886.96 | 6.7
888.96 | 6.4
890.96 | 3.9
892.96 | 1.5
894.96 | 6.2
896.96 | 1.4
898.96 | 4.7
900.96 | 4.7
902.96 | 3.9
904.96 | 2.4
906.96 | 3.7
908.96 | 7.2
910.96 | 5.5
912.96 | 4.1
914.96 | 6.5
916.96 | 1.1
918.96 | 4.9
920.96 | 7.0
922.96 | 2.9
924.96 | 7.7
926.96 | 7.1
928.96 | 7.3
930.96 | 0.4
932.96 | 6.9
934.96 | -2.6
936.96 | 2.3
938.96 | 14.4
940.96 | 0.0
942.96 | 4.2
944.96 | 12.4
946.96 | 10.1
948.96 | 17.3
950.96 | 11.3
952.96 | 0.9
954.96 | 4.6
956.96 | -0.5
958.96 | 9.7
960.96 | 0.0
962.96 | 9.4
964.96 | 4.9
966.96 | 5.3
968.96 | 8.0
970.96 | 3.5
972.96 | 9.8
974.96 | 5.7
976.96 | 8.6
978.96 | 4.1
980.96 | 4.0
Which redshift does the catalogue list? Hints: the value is 0.138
